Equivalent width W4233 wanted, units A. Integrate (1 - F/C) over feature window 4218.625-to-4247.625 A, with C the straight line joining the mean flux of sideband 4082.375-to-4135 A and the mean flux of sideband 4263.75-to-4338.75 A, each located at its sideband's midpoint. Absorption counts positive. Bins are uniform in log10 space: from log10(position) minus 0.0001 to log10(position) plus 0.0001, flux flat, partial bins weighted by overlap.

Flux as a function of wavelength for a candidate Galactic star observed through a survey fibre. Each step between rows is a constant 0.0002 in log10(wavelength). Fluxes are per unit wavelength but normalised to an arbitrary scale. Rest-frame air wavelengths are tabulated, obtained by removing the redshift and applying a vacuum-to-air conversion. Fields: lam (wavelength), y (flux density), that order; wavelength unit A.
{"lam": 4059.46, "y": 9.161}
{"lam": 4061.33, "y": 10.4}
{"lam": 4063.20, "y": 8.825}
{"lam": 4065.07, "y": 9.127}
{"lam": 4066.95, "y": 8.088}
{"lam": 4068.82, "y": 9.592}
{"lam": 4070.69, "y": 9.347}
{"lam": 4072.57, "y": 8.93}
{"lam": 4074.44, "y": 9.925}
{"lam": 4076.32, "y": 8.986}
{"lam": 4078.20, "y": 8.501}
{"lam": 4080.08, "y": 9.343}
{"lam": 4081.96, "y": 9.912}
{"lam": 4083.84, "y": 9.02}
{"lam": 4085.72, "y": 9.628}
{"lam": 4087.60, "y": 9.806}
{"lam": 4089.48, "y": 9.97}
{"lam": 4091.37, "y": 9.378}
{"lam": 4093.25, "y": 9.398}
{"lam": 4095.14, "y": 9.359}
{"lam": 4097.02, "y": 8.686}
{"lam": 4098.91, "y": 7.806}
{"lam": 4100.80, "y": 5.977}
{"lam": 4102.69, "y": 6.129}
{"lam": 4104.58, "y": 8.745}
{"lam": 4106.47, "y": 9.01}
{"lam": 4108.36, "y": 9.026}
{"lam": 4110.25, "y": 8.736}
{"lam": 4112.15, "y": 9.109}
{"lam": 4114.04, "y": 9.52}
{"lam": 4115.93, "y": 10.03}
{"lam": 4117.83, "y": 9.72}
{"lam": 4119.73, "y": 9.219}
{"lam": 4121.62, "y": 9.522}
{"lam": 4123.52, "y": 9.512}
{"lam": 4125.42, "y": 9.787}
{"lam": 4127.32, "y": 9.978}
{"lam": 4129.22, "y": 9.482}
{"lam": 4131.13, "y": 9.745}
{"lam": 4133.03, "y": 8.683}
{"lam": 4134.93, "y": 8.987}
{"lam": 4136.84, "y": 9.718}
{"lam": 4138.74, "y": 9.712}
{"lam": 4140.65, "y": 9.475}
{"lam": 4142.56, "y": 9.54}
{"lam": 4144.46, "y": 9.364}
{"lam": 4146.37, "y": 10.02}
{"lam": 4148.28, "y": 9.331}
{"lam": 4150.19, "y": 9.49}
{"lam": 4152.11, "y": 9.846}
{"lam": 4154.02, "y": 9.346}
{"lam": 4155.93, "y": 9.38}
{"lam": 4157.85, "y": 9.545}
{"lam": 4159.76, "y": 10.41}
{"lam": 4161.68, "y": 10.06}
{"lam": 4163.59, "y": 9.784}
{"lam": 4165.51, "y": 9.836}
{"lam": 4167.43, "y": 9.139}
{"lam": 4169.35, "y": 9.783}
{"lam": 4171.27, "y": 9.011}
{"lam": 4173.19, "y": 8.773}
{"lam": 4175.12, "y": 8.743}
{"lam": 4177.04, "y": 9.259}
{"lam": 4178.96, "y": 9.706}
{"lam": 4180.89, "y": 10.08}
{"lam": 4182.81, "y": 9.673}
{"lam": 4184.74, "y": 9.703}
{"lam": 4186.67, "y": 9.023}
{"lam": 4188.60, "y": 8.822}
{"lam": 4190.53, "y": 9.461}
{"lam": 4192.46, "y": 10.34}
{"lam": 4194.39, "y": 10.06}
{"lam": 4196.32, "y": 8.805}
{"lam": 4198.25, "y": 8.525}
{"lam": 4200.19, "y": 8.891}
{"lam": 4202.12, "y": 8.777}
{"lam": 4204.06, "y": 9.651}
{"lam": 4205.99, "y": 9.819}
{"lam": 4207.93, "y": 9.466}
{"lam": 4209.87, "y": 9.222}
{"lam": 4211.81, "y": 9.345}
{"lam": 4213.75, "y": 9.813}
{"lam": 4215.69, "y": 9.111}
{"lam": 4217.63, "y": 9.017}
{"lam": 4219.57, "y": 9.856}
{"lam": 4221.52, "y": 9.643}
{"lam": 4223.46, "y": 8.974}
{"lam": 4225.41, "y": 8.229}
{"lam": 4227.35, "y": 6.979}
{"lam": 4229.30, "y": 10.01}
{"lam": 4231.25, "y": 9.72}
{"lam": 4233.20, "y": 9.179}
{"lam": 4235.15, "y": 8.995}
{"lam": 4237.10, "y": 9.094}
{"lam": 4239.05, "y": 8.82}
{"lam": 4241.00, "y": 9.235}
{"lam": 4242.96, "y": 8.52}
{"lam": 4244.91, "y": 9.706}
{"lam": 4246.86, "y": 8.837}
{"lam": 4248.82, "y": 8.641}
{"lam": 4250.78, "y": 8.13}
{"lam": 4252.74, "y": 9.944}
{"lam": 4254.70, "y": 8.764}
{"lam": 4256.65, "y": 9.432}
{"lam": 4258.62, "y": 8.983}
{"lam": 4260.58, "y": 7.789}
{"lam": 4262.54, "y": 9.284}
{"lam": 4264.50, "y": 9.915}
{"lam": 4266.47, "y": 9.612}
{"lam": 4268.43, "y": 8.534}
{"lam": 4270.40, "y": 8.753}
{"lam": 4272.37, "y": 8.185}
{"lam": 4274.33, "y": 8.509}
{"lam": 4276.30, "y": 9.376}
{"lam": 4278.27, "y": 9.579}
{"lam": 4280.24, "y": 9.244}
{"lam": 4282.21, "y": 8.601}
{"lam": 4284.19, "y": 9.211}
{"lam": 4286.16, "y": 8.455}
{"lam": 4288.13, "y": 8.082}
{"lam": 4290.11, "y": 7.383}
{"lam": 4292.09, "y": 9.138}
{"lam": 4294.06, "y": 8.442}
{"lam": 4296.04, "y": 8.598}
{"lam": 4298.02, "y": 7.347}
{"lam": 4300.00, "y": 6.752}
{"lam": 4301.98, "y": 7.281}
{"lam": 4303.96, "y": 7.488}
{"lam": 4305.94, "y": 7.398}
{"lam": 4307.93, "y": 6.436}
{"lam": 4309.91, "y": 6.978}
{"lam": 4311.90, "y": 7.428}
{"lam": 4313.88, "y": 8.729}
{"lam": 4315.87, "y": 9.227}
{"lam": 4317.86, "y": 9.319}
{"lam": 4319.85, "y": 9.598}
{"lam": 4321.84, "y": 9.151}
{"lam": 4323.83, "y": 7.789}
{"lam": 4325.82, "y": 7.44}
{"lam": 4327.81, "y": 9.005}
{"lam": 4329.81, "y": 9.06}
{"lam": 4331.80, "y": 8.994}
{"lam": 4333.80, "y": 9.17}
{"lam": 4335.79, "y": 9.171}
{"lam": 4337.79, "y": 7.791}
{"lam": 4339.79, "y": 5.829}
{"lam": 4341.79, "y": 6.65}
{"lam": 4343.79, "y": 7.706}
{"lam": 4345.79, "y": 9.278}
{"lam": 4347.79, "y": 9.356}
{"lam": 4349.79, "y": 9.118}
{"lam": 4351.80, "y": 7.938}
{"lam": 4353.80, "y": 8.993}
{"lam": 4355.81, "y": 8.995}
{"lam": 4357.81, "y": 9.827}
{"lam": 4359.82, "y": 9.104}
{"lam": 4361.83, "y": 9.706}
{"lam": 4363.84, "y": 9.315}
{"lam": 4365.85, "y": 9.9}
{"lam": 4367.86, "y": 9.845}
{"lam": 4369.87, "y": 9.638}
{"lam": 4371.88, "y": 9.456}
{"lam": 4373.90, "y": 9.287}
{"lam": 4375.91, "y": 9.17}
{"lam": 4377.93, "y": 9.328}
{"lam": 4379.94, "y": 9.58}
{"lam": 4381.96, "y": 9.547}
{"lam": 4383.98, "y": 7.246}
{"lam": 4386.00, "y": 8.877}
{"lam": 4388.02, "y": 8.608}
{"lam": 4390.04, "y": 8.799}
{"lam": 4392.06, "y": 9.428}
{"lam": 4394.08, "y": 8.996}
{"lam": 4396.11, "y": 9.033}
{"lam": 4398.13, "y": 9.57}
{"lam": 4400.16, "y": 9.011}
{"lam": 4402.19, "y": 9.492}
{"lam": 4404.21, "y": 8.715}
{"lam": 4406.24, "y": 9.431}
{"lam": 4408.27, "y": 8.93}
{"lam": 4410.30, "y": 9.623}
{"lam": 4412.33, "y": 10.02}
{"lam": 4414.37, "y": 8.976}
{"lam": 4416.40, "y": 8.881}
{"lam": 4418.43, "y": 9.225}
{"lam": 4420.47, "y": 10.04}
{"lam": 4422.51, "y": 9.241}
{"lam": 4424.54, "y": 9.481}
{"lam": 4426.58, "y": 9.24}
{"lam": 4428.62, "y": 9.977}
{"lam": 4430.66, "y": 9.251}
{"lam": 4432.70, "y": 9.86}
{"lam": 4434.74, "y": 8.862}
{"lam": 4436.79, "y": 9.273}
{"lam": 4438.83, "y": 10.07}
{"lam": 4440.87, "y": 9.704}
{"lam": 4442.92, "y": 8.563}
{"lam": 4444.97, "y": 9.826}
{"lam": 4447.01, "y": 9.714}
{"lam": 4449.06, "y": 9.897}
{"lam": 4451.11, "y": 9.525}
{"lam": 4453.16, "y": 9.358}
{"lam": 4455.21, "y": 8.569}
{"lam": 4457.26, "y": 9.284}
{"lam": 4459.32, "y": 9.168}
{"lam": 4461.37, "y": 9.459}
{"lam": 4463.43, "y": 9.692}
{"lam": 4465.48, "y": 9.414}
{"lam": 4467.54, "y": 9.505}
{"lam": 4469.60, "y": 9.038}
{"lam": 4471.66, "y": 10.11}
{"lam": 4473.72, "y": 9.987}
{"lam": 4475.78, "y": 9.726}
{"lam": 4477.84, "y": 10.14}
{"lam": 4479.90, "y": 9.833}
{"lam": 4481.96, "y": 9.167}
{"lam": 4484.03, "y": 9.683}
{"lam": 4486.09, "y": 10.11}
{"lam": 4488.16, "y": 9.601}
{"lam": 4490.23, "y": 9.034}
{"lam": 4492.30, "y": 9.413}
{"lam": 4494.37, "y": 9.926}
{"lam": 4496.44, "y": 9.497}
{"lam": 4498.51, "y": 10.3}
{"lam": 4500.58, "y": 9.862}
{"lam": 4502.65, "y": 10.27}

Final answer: -1.3 A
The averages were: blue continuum 9.08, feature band 9.05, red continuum 8.45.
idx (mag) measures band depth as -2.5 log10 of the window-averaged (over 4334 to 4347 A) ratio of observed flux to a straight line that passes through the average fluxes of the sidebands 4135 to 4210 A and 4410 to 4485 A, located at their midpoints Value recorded 0.21 mag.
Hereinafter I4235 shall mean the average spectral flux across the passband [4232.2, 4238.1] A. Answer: 9.09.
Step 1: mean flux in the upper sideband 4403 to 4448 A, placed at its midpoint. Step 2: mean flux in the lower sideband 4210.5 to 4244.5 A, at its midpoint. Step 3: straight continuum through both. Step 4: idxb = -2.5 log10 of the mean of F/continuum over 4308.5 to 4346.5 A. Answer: 0.12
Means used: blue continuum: 9.1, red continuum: 9.41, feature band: 8.3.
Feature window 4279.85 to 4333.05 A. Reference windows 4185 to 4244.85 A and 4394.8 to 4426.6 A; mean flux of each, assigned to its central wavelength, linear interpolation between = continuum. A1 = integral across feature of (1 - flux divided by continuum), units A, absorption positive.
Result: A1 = 5.8 A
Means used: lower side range 9.19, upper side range 9.31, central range 8.24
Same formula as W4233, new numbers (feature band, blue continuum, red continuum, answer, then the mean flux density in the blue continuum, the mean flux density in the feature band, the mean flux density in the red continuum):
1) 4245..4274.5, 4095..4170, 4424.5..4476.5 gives 1.4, 9.26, 8.92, 9.48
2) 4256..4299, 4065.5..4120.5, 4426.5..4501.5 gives 2.5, 9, 8.74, 9.56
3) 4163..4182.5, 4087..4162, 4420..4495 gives -0.2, 9.26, 9.41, 9.53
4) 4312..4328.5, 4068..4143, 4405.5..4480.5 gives 1.2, 9.17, 8.71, 9.48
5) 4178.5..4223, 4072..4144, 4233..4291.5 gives -2.1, 9.16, 9.42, 8.89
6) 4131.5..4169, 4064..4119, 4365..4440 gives -2.1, 8.99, 9.57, 9.3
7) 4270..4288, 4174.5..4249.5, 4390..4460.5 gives 0.8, 9.23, 8.85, 9.35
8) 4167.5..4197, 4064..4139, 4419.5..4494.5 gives -0.6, 9.12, 9.41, 9.53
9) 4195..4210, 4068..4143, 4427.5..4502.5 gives 0.2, 9.17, 9.16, 9.58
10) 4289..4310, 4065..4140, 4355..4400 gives 3.7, 9.13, 7.59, 9.24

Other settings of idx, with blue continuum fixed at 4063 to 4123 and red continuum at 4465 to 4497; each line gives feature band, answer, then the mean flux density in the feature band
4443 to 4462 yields 0.02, 9.38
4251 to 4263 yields 0.04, 8.97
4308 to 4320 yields 0.13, 8.31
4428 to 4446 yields 0.01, 9.48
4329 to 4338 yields 0.06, 8.93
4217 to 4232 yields 0.02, 9.04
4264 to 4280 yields 0.03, 9.04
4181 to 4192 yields -0.03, 9.44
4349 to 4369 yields 0.02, 9.28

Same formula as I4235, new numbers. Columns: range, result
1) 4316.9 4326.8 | 8.66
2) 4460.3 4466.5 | 9.53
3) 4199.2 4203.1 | 8.82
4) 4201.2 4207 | 9.42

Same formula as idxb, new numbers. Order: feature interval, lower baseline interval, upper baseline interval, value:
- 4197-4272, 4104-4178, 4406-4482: 0.04 mag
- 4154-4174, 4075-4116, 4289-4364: -0.10 mag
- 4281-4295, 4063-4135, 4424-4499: 0.10 mag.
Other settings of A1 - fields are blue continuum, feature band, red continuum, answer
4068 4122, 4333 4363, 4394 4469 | 2.32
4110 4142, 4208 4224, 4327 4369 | -0.32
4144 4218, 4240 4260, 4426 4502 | 1.02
